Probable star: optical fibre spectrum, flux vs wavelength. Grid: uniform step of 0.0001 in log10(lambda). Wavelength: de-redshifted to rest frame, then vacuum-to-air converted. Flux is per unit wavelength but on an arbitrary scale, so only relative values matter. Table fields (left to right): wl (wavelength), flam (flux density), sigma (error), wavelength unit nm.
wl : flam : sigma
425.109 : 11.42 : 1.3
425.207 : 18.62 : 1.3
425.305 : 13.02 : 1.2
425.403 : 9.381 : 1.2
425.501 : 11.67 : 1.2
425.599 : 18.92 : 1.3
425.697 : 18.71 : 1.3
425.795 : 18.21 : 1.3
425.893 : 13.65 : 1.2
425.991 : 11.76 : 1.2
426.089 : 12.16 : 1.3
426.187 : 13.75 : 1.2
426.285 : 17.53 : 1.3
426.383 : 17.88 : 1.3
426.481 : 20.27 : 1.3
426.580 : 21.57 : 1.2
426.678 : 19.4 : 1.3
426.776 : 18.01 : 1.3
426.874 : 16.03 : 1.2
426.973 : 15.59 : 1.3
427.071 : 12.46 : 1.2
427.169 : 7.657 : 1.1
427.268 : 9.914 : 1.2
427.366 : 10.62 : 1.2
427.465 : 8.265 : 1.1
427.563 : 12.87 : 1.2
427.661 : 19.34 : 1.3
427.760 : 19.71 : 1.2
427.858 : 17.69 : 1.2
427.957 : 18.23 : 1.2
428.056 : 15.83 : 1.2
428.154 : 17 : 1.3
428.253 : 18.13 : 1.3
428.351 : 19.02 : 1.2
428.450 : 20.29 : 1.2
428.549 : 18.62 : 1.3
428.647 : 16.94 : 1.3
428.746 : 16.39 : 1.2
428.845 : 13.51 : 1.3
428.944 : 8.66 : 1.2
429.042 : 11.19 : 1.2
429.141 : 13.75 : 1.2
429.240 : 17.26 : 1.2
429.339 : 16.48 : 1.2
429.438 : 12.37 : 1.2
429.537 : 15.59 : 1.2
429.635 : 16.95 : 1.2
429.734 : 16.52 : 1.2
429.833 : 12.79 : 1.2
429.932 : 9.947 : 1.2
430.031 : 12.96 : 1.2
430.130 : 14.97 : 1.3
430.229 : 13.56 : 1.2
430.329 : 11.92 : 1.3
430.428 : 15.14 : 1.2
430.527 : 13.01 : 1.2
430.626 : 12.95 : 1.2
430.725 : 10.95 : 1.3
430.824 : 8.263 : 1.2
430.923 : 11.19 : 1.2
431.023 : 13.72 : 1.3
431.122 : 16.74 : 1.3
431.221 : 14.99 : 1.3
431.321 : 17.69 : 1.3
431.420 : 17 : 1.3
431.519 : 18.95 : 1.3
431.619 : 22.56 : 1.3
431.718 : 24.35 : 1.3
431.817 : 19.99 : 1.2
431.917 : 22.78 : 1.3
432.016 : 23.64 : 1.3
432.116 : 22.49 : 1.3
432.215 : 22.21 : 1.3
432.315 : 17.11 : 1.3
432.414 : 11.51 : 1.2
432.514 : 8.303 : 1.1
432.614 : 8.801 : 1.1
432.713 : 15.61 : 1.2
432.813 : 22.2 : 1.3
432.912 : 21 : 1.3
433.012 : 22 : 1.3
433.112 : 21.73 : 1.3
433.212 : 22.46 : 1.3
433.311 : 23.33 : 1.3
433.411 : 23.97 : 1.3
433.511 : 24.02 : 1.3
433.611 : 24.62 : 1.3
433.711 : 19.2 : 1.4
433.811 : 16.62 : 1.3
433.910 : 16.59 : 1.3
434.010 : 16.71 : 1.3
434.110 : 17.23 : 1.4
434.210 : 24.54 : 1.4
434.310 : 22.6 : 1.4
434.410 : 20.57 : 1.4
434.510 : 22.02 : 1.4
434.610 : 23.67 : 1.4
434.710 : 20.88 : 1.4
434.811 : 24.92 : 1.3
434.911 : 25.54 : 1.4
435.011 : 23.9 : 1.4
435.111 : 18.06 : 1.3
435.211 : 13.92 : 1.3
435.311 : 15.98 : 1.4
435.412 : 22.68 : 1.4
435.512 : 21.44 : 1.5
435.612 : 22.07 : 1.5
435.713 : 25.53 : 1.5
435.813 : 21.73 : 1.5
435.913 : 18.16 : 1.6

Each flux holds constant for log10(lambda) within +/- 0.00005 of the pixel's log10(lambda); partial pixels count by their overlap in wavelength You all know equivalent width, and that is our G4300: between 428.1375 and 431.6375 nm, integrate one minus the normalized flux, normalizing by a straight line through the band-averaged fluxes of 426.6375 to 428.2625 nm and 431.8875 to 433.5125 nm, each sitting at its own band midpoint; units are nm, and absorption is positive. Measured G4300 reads 0.44 nm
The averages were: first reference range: 15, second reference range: 19.4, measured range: 14.9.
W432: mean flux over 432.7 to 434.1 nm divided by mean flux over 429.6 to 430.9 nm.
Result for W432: 1.60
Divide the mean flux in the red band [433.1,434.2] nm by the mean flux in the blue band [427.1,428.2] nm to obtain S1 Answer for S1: 1.45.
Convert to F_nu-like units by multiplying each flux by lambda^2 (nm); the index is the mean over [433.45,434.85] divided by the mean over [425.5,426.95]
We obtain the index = 1.3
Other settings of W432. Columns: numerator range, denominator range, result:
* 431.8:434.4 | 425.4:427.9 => 1.29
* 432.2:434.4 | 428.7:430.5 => 1.38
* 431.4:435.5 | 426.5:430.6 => 1.34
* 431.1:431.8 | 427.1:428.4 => 1.28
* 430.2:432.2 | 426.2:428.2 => 1.06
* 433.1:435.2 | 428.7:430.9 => 1.60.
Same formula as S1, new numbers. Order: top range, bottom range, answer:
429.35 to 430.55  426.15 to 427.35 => 0.89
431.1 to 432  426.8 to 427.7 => 1.56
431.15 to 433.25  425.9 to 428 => 1.24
